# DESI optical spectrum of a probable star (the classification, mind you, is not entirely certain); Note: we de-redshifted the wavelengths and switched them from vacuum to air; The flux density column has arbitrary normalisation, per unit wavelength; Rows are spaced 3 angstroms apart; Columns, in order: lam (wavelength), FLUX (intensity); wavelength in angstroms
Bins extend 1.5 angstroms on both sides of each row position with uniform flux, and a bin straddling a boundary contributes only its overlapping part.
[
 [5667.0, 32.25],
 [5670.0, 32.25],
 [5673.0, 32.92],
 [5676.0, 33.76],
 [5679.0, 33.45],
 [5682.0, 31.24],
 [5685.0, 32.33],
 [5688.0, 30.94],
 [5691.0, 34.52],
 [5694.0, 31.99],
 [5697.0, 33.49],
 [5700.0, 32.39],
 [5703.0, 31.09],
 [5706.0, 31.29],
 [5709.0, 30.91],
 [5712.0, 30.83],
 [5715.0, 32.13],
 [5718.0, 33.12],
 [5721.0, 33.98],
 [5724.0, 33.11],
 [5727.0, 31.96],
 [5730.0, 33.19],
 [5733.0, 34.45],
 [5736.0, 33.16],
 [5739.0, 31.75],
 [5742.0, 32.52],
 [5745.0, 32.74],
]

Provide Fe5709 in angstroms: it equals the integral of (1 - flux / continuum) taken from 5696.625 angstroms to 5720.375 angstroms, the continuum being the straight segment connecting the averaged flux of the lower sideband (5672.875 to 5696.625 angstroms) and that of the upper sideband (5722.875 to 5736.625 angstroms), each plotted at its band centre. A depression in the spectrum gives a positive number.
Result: 0.7 angstroms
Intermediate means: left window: 32.7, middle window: 31.9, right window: 33.2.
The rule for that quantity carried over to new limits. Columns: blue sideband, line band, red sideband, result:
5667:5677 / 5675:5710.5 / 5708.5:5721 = 0.2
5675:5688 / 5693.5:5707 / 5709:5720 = 0.0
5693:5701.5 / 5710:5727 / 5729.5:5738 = 0.3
